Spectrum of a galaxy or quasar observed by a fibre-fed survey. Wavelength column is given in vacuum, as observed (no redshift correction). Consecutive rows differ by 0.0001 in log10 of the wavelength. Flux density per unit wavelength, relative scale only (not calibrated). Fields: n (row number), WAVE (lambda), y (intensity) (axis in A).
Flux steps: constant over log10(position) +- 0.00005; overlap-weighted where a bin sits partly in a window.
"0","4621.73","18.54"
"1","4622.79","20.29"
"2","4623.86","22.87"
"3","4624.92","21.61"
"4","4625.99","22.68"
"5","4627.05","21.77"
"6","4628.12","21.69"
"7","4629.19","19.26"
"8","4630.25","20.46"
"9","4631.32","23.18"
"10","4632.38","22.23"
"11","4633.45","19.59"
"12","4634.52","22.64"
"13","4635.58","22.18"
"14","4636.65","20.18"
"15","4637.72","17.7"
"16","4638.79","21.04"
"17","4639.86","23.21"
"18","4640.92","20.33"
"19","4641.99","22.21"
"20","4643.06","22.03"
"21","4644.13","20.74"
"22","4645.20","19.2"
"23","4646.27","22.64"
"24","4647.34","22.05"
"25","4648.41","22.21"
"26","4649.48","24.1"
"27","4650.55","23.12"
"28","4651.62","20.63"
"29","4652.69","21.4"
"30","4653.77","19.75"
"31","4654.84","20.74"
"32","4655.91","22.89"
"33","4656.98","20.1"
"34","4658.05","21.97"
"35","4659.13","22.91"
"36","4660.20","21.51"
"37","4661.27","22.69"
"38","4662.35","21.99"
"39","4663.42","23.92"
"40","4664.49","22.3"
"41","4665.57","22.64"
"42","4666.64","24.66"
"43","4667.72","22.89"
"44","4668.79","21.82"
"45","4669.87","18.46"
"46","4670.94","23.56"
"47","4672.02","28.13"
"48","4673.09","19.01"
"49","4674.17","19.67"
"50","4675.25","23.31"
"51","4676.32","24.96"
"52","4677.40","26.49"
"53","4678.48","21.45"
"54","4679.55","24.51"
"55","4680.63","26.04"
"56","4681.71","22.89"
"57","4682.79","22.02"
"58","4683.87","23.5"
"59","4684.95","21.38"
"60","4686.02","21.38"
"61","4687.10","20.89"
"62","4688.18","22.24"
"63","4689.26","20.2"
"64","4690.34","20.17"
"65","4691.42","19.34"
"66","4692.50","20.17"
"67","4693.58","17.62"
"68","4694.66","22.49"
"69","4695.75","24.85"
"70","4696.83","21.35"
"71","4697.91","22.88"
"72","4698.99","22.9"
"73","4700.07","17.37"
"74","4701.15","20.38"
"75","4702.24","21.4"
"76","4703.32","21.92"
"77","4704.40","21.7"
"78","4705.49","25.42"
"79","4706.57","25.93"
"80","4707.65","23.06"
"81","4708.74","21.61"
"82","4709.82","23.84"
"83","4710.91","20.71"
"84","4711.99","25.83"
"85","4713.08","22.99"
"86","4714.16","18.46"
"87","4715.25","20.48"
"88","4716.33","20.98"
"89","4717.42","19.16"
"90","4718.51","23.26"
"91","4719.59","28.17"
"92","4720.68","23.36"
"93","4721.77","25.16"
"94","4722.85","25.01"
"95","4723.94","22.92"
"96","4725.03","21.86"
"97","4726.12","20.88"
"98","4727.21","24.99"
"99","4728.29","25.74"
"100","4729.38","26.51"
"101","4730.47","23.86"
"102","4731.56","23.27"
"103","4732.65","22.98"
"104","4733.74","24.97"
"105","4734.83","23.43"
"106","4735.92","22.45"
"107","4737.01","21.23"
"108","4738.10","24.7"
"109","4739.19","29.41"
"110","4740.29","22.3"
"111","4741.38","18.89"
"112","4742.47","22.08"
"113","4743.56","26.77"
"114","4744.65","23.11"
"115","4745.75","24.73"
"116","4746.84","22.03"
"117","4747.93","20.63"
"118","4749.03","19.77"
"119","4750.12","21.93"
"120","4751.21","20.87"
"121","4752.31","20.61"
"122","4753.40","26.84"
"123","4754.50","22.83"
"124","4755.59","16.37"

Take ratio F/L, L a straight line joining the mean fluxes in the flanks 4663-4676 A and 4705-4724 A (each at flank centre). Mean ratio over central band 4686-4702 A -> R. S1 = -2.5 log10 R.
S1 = 0.096 mag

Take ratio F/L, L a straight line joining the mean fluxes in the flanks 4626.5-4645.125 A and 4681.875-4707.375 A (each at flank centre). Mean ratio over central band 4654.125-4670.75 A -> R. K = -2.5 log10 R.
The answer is -0.04 mag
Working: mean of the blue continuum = 21.2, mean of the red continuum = 21.7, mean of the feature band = 22.1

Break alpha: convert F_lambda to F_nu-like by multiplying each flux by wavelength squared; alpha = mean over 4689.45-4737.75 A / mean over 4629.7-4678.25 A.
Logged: 1.1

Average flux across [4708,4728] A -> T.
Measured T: 22.8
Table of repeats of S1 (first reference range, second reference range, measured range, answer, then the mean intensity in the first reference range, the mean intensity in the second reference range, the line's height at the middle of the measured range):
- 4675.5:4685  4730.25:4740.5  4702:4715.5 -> 0.06 mag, 23.8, 23.9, 23.8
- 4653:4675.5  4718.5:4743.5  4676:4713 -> 0.03 mag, 22.1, 23.9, 22.9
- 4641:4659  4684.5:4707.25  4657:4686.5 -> -0.06 mag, 21.6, 21.5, 21.6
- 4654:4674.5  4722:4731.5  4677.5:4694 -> 0.05 mag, 22.2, 24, 22.8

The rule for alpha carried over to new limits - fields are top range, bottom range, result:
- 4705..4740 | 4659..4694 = 1.08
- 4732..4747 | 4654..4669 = 1.09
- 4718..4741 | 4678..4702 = 1.13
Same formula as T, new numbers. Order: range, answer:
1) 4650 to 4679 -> 22.3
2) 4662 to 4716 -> 22.3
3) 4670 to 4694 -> 22.2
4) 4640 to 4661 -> 21.7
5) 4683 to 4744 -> 22.6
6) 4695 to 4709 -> 22.4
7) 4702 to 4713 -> 23.2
